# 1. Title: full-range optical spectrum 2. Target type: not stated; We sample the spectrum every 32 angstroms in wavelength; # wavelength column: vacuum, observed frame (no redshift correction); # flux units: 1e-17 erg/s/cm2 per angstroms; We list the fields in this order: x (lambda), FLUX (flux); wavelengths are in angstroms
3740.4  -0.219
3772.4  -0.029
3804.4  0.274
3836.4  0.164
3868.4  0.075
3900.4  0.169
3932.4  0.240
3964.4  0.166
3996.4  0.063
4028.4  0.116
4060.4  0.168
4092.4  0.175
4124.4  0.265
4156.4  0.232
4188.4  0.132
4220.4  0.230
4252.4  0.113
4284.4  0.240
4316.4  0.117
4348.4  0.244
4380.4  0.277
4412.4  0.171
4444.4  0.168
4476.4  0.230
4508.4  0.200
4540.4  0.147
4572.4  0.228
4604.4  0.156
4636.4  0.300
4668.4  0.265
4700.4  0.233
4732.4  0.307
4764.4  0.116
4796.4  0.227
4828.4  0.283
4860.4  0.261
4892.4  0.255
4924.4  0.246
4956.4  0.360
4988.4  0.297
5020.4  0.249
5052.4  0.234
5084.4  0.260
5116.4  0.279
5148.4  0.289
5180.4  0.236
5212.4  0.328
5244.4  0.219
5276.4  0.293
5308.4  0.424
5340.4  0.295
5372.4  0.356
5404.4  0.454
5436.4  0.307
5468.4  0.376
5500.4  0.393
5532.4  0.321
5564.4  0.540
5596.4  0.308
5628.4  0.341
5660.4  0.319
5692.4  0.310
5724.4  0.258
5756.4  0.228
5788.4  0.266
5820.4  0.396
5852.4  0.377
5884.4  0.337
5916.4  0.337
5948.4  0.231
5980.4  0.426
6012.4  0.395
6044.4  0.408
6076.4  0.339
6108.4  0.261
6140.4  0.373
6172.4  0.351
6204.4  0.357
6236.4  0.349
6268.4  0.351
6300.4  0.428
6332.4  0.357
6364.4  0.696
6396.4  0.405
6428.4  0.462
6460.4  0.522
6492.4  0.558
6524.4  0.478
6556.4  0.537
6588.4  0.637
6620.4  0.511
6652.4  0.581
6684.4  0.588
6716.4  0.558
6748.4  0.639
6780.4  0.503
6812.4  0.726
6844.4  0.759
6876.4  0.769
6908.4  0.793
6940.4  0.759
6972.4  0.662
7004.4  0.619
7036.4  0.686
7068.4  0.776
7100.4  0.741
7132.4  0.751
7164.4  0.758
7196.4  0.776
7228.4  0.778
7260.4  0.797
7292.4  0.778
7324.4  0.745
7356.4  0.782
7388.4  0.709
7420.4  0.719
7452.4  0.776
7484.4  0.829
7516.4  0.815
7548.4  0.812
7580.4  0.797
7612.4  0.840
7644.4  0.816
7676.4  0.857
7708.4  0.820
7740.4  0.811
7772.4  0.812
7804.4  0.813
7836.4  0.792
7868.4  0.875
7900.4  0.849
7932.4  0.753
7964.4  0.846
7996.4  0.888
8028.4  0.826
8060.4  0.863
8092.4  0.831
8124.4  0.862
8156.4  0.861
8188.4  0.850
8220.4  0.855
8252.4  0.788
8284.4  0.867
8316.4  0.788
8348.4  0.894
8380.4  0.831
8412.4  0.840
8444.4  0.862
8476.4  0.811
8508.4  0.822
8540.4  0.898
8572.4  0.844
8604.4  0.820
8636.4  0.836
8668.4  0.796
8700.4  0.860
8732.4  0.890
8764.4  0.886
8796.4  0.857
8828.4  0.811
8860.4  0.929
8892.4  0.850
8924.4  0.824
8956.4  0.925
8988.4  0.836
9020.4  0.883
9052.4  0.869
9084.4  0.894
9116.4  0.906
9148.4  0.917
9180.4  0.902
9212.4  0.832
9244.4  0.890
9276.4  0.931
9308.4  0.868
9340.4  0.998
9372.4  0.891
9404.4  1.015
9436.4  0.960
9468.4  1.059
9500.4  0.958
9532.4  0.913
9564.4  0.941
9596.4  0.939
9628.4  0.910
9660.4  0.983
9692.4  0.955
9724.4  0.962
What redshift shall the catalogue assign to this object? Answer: 0.70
